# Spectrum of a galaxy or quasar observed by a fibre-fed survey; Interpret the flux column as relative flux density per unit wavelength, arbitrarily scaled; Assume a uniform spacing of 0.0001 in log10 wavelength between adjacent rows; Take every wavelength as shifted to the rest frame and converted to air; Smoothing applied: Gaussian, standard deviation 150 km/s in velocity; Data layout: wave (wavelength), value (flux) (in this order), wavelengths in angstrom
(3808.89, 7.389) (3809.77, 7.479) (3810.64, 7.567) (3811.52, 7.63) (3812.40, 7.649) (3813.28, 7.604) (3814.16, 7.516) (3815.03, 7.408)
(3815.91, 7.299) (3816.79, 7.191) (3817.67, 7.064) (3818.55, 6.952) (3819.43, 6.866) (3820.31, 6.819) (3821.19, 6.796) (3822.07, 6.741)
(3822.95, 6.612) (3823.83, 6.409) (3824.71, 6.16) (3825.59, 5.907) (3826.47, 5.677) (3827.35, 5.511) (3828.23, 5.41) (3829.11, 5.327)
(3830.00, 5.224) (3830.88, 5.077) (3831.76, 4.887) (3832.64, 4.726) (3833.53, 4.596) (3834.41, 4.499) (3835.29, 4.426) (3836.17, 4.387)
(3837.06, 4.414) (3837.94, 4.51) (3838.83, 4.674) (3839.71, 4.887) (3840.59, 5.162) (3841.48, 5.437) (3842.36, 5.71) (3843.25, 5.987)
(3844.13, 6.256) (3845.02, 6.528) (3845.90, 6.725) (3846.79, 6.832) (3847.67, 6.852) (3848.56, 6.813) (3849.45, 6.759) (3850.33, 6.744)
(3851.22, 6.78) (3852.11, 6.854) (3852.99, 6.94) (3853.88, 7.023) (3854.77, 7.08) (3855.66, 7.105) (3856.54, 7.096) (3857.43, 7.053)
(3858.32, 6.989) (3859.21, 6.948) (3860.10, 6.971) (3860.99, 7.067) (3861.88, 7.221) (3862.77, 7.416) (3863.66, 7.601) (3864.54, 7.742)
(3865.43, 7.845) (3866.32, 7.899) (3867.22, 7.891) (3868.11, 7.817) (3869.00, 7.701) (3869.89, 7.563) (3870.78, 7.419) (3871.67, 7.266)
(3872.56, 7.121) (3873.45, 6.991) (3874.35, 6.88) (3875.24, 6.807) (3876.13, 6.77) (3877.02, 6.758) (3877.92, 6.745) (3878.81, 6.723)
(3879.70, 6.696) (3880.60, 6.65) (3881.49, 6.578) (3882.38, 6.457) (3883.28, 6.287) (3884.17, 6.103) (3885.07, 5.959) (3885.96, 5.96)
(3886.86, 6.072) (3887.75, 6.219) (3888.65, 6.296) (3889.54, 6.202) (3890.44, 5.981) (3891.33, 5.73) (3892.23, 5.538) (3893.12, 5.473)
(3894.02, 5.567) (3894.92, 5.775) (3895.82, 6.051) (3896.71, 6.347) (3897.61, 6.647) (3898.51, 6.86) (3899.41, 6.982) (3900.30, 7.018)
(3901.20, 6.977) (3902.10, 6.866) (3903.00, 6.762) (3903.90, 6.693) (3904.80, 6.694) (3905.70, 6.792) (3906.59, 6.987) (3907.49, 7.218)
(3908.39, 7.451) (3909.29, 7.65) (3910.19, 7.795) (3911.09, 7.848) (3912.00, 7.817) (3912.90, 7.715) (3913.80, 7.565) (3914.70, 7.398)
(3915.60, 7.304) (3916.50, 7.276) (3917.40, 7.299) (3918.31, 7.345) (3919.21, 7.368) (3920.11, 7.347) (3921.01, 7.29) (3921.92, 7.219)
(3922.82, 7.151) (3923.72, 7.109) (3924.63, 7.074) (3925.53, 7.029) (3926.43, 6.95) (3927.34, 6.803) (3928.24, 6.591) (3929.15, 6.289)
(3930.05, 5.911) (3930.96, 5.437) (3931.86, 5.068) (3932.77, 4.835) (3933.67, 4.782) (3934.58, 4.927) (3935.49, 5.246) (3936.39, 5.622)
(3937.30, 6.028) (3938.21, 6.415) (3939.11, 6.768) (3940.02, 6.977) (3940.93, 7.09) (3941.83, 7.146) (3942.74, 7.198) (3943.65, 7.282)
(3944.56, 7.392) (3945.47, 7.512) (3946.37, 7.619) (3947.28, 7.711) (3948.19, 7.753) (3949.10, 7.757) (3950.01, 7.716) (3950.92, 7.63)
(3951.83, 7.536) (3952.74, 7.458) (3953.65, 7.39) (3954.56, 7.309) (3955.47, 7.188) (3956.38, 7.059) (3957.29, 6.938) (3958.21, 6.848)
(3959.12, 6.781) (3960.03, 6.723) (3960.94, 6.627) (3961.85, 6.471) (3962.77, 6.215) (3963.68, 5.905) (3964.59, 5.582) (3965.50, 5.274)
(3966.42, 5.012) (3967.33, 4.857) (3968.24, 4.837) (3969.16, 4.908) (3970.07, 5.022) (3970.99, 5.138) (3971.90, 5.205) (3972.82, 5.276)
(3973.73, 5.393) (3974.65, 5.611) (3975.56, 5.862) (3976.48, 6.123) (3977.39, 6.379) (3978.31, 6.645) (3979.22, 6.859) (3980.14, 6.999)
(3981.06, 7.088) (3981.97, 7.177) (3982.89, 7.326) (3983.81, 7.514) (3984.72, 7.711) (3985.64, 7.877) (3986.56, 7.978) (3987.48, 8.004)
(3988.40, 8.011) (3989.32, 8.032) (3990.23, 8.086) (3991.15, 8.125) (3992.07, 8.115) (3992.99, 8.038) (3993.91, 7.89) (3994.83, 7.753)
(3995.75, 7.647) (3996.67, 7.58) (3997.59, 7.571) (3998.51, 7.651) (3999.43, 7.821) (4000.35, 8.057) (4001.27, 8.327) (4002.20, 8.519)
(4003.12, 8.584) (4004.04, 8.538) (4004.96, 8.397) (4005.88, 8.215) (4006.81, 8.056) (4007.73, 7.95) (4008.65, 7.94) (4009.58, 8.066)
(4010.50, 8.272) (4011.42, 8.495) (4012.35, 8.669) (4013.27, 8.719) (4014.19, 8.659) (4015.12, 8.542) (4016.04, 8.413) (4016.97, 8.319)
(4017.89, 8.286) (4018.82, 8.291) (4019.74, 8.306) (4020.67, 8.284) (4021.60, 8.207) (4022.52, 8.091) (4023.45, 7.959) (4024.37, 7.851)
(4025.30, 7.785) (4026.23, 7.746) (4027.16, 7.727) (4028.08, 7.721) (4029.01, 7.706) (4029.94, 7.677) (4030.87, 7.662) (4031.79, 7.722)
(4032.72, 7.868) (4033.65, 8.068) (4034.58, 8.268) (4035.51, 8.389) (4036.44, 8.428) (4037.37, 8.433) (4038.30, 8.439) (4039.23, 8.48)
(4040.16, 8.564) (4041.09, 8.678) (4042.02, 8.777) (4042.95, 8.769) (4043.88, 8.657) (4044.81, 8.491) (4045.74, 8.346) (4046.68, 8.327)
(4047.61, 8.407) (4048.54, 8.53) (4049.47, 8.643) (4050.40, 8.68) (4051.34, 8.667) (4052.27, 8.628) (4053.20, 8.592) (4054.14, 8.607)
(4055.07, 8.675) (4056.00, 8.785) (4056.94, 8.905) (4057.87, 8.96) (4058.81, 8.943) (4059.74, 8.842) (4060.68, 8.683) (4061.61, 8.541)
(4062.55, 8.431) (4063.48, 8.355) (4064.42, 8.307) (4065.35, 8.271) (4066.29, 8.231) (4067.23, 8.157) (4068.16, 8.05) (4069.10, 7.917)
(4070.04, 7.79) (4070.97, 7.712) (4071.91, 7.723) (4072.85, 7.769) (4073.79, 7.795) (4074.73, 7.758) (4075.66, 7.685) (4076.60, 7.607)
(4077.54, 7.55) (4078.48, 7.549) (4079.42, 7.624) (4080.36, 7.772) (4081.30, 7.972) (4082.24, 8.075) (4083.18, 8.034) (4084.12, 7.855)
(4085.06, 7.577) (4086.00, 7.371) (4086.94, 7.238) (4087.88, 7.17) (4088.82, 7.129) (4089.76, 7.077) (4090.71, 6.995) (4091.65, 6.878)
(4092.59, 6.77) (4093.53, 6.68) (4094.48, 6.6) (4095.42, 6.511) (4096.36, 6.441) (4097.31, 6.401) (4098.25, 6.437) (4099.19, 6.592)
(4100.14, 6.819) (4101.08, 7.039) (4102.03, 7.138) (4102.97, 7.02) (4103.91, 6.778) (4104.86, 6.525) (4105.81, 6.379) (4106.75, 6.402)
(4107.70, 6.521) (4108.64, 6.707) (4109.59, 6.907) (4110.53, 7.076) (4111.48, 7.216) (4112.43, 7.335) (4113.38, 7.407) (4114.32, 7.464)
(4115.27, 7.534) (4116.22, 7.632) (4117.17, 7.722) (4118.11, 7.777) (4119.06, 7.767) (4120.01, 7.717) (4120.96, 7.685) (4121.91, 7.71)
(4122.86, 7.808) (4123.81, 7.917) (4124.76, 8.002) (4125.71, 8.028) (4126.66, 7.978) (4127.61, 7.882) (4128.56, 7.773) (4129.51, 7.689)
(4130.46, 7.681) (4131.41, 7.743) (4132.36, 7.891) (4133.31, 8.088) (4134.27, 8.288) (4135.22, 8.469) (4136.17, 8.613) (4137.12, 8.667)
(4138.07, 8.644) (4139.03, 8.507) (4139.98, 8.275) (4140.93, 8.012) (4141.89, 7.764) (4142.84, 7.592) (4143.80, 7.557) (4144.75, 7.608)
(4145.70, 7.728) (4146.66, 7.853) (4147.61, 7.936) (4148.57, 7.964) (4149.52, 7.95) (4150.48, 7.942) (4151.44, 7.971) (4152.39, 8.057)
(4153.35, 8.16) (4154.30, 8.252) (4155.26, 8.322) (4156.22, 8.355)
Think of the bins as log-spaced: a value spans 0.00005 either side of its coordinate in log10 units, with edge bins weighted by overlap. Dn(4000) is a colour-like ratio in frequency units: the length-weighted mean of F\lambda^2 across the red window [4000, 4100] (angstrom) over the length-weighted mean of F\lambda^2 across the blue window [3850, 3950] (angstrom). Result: 1.27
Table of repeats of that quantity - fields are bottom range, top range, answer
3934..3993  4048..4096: 1.24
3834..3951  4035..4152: 1.29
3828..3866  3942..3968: 1.18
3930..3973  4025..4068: 1.38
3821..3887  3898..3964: 1.12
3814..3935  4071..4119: 1.23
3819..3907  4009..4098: 1.38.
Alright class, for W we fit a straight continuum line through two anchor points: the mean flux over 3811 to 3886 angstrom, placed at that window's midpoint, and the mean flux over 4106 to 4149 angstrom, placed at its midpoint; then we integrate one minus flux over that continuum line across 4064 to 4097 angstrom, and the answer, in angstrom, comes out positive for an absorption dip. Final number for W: 0.0 angstrom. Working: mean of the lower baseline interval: 6.52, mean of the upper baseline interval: 7.74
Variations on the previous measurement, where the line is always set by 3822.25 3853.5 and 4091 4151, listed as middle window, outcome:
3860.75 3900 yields -4.86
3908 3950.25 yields -4.18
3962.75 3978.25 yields 2.58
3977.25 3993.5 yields -2.30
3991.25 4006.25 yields -2.95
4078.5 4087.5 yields -0.58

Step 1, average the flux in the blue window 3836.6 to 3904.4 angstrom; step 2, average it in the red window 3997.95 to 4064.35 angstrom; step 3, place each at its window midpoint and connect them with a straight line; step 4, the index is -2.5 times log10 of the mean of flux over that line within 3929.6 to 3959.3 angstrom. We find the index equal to 0.10 mag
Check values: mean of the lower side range 6.59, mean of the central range 6.74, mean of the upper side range 8.34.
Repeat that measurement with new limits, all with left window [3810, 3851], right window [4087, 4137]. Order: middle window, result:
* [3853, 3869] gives -0.177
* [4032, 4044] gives -0.202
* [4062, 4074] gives -0.132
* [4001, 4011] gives -0.202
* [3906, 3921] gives -0.155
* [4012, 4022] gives -0.216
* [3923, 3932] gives 0.004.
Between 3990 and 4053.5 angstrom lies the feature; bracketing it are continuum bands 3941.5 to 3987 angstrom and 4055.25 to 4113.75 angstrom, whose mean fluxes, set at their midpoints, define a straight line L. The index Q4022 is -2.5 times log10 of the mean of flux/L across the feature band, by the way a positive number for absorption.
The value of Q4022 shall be -0.17 mag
